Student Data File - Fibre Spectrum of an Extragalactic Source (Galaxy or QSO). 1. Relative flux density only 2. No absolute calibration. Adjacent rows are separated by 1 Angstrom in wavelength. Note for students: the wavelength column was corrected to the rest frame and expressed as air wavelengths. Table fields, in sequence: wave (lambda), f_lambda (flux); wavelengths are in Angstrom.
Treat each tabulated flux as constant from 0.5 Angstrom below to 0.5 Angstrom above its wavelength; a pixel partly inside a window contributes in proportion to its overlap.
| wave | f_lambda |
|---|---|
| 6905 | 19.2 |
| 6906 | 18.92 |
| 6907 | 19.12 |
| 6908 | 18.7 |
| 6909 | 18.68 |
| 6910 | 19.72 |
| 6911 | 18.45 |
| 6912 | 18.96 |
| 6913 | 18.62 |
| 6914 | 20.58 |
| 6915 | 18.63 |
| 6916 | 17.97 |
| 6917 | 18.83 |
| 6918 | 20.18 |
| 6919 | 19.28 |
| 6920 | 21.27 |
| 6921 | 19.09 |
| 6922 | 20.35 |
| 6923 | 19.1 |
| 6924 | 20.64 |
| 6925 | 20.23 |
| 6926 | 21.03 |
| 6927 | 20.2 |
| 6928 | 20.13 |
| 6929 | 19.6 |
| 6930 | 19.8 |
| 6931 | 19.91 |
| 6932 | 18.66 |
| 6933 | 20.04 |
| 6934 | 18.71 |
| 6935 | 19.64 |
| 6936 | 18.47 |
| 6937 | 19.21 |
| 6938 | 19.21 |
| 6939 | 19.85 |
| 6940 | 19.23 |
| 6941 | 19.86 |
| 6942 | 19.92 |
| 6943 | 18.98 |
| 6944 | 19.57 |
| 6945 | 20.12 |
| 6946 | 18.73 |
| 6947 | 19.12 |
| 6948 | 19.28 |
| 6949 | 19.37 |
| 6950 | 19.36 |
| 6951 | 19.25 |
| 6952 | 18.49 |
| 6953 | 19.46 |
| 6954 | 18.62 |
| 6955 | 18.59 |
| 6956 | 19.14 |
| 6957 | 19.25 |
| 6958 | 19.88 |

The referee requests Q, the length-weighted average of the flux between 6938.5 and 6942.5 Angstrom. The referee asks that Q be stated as 19.7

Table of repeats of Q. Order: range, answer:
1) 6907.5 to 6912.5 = 18.9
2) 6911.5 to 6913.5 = 18.8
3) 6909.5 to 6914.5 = 19.3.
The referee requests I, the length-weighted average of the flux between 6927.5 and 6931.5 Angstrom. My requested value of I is 19.9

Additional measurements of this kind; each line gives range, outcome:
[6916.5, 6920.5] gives 19.9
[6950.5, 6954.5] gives 19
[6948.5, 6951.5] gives 19.3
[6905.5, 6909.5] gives 18.9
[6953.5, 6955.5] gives 18.6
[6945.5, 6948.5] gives 19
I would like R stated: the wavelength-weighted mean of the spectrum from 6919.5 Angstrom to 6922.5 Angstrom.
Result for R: 20.2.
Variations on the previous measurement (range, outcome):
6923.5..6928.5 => 20.4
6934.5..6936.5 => 19.1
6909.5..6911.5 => 19.1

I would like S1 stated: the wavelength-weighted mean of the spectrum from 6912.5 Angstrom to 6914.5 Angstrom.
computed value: 19.6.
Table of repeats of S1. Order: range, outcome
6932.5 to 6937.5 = 19.2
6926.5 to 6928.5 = 20.2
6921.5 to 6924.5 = 20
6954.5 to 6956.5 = 18.9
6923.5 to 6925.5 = 20.4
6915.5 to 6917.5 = 18.4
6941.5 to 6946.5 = 19.5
